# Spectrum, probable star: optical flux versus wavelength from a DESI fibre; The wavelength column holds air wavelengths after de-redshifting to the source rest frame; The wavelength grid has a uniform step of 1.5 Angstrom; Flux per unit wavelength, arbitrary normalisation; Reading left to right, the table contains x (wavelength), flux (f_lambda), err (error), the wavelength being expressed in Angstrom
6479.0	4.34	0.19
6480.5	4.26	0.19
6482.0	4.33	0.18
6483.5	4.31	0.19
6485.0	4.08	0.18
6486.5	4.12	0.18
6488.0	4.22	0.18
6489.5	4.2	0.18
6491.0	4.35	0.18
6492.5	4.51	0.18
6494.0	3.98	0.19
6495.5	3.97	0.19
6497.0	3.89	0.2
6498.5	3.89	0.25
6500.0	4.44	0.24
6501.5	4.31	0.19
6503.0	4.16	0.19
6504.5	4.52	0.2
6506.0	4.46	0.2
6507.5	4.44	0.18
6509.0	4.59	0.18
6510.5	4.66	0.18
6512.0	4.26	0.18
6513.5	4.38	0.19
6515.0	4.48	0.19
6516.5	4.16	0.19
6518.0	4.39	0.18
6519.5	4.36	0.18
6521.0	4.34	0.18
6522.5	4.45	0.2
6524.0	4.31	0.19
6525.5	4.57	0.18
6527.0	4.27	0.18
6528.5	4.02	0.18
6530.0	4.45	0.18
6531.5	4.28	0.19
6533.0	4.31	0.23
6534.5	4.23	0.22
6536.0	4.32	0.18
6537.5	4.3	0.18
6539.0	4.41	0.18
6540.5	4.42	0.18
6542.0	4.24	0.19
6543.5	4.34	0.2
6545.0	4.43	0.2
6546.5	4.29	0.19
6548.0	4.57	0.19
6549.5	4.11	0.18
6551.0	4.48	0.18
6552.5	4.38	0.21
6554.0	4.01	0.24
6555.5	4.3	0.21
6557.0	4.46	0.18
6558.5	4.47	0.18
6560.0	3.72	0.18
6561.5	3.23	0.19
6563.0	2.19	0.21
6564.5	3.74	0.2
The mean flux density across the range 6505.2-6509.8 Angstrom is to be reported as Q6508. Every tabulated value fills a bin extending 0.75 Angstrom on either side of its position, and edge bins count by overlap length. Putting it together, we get 4.5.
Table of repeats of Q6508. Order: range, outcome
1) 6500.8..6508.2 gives 4.38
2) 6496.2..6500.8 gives 4.07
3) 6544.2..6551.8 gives 4.38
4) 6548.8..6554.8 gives 4.25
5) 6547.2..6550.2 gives 4.34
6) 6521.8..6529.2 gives 4.33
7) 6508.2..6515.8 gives 4.47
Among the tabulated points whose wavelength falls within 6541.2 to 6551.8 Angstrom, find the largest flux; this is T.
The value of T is 4.57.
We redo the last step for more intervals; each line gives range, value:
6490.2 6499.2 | 4.51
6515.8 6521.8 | 4.39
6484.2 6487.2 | 4.12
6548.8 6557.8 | 4.48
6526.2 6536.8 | 4.45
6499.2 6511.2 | 4.66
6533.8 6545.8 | 4.43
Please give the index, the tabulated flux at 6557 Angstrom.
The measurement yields 4.46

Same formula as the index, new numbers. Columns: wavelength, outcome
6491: 4.35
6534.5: 4.23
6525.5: 4.57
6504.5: 4.52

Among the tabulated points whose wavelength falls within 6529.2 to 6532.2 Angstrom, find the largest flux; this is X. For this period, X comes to 4.45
